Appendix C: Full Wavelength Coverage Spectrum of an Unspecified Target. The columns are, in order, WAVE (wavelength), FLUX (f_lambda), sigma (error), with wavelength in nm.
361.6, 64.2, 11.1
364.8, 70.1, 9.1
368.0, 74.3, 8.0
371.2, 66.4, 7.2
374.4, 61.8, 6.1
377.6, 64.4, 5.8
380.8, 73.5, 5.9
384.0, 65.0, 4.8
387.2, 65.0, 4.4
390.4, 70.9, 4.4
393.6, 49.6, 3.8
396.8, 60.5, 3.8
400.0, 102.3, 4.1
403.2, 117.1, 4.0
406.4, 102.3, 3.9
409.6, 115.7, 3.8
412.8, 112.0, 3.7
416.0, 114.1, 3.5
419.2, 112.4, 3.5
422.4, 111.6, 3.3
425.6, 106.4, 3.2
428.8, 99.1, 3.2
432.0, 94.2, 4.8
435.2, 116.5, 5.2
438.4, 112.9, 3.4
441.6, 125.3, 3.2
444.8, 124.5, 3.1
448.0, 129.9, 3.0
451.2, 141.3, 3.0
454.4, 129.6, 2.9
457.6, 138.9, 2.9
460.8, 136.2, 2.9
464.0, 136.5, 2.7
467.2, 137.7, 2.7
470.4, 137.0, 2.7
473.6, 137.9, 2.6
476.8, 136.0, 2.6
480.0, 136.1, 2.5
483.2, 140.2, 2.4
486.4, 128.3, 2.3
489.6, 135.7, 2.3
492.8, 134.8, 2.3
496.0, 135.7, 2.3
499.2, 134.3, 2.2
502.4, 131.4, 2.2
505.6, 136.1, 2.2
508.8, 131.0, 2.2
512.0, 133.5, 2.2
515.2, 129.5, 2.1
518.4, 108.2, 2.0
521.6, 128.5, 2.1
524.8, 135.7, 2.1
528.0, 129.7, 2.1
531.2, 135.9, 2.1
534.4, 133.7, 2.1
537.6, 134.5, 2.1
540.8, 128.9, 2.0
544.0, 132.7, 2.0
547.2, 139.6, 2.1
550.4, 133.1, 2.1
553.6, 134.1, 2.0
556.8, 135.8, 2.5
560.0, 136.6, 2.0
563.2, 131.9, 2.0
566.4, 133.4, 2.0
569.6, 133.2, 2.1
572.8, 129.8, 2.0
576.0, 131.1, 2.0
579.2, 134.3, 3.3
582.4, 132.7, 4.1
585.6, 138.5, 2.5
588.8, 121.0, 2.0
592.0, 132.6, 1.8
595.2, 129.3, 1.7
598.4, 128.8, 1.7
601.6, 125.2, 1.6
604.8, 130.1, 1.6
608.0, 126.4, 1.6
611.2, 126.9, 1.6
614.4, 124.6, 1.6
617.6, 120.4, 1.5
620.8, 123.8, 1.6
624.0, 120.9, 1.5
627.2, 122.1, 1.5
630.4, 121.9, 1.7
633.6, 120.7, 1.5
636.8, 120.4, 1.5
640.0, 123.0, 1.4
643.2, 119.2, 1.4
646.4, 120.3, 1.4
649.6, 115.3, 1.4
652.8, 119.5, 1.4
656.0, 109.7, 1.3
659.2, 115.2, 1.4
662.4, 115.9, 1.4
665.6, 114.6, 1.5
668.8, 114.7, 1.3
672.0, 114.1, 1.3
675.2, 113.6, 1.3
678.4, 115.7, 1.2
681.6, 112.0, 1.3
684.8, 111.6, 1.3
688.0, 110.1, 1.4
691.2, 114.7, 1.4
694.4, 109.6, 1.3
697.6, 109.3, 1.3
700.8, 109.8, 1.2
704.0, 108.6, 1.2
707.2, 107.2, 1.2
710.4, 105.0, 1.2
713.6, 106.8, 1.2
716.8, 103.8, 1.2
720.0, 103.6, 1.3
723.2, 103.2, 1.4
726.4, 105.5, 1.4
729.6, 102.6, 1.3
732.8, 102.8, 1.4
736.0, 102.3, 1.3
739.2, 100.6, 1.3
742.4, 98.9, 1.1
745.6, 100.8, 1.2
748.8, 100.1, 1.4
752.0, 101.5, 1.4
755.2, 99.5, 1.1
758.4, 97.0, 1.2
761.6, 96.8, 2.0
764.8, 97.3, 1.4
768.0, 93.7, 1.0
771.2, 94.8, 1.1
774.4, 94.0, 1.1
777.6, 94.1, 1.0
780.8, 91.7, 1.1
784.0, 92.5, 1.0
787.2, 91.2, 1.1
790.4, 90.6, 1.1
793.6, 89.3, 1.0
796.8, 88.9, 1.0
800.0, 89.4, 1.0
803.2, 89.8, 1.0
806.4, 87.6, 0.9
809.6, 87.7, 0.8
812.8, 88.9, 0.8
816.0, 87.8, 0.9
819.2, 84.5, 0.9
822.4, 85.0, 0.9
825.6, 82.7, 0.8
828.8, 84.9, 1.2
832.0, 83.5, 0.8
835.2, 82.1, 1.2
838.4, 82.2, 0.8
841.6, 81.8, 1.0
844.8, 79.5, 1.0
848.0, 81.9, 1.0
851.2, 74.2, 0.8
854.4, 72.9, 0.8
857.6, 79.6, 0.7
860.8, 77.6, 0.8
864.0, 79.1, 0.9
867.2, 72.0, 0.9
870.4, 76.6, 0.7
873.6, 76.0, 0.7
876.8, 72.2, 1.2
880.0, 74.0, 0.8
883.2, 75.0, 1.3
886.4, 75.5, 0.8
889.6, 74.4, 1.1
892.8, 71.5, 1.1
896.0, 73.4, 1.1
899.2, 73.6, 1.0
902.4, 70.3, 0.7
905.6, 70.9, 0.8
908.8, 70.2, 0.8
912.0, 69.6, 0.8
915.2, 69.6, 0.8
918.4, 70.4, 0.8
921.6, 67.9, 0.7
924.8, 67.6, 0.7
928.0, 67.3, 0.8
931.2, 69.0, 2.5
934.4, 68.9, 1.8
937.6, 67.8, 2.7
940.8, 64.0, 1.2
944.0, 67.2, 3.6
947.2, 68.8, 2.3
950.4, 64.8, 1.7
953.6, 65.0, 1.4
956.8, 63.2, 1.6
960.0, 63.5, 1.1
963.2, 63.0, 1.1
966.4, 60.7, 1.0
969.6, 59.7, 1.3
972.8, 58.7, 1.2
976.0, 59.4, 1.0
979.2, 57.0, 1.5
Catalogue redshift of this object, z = 0.00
